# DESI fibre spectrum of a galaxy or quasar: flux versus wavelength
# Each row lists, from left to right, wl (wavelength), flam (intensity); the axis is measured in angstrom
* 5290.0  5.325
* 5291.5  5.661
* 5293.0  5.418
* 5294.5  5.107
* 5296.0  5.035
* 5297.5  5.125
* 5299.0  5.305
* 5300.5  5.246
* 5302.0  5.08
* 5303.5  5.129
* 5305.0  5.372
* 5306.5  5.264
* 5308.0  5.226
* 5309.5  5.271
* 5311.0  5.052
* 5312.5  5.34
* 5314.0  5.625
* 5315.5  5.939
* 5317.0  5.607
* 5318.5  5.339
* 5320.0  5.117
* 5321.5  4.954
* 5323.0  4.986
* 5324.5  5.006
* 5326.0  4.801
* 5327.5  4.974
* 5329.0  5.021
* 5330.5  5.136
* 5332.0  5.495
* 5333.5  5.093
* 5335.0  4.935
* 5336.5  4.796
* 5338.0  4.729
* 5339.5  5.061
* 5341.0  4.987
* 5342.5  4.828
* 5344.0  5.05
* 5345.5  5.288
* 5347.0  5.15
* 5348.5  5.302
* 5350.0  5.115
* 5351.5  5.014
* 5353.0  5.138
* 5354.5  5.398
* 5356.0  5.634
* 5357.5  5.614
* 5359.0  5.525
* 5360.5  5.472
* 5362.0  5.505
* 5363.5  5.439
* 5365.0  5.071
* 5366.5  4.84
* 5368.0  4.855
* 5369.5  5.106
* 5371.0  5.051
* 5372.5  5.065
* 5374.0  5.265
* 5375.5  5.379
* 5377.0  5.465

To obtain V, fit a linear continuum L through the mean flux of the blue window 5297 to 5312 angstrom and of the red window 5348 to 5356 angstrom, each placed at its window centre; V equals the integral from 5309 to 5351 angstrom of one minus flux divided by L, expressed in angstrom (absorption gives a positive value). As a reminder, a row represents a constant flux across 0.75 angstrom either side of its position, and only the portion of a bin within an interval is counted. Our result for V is 0.6 angstrom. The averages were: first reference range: 5.21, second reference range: 5.23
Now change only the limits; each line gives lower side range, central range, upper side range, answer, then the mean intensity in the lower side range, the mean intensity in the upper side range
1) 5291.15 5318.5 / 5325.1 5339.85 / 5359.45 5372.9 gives 0.69 angstrom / 5.32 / 5.17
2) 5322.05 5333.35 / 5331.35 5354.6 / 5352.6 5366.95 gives 0.61 angstrom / 5.06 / 5.38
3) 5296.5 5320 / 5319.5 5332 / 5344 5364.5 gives 0.70 angstrom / 5.32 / 5.34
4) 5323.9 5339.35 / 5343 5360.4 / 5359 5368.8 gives -0.52 angstrom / 5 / 5.22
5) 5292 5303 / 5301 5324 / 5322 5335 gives -0.70 angstrom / 5.2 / 5.05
